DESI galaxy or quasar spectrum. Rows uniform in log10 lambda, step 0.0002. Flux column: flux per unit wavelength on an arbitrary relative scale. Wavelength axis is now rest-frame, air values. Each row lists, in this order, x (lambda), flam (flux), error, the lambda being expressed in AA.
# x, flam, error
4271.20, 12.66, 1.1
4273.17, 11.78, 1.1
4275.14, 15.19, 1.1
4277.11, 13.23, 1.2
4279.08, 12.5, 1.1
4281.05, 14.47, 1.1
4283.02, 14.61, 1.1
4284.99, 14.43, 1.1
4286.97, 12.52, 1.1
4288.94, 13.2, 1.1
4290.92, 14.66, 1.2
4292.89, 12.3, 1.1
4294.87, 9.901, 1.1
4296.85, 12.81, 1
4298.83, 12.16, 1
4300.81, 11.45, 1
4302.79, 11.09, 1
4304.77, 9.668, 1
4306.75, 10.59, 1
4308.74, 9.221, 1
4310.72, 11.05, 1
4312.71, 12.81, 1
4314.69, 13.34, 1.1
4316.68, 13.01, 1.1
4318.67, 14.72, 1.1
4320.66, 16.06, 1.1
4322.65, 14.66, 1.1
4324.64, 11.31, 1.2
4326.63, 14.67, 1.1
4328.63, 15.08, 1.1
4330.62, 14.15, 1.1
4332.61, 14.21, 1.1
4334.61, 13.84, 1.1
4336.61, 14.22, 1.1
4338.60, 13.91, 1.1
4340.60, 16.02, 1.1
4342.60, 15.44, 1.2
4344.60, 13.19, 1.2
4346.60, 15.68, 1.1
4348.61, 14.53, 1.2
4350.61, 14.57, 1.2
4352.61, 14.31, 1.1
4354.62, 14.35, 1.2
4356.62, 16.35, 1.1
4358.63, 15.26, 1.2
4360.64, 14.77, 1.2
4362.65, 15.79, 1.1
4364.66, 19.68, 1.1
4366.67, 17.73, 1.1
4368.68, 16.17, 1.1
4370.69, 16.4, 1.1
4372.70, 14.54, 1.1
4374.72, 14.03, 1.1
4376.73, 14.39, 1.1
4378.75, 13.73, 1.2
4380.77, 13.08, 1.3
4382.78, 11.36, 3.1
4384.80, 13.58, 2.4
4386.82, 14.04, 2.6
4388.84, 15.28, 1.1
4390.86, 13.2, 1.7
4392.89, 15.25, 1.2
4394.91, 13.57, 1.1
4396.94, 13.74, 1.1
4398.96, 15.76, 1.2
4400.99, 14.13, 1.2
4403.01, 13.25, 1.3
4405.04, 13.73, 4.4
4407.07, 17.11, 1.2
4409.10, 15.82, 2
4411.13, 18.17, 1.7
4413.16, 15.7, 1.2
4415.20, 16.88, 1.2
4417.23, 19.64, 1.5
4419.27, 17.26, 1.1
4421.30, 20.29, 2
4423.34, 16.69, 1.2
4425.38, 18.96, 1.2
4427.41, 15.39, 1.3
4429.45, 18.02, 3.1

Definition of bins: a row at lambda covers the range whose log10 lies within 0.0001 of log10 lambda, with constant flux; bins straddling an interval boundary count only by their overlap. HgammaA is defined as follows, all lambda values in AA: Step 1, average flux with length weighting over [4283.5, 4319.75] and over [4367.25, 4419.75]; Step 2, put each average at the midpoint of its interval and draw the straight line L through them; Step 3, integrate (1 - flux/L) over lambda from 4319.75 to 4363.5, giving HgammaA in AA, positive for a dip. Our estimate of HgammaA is -4.0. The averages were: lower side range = 12.2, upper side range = 15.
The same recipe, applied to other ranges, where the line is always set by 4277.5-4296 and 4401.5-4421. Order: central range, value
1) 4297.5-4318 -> 3.32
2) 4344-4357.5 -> 0.12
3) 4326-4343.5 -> -0.19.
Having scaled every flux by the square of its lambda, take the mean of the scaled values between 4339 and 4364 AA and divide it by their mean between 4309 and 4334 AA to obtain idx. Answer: 1.1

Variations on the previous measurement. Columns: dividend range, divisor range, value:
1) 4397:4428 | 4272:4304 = 1.36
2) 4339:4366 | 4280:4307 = 1.27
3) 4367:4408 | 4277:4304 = 1.18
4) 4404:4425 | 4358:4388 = 1.17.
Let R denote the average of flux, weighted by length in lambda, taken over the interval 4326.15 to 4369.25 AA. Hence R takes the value 15.2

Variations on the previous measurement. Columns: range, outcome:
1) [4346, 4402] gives 14.8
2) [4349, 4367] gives 15.8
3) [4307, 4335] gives 13.4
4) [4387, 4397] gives 14.2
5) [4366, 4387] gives 14.4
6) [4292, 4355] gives 13.3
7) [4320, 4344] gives 14.4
